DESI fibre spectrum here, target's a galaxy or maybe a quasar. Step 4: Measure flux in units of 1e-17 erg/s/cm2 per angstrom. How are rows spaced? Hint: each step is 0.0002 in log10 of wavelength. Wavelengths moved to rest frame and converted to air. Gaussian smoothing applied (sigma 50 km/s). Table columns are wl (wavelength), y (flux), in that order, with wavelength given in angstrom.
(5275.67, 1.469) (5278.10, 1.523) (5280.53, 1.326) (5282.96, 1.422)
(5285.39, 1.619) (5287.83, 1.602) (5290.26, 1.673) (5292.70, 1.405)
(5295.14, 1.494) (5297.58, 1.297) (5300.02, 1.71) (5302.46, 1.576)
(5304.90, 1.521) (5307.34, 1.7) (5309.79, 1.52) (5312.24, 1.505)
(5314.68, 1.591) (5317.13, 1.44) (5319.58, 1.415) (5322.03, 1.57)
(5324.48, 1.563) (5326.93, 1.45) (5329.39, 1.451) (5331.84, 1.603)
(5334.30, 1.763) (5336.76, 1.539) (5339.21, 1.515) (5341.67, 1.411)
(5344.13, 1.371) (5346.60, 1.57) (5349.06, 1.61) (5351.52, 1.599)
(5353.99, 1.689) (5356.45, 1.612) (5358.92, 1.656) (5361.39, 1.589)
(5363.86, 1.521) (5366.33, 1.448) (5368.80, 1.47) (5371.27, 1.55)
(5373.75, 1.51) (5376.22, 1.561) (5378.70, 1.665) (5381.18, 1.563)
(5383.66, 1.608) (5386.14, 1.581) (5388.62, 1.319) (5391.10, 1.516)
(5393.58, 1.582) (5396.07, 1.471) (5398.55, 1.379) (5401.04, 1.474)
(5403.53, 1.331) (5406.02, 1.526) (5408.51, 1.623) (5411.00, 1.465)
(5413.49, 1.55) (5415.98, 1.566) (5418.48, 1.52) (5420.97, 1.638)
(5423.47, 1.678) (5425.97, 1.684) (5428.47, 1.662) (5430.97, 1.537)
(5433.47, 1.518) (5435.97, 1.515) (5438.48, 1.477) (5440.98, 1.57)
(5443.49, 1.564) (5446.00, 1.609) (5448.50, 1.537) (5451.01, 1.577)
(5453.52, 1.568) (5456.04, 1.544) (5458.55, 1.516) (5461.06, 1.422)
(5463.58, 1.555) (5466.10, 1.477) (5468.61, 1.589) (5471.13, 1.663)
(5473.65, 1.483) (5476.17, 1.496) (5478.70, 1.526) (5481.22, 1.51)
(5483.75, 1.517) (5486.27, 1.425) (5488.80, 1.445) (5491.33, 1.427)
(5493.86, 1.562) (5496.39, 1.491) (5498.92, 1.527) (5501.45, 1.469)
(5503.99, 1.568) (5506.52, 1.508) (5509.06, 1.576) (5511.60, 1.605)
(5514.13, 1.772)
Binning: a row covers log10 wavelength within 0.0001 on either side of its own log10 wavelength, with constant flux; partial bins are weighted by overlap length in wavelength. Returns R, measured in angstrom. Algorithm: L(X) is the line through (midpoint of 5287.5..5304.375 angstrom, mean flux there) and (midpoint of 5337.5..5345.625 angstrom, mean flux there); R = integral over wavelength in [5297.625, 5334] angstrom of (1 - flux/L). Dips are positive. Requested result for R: -1.2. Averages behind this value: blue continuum 1.53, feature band 1.54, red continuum 1.44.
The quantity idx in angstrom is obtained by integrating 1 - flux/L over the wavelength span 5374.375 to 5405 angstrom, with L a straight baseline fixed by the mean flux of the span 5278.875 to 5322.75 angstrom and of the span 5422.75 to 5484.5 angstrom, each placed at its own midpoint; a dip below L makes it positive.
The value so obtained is 0.7 angstrom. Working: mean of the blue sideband 1.52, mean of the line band 1.5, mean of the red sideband 1.55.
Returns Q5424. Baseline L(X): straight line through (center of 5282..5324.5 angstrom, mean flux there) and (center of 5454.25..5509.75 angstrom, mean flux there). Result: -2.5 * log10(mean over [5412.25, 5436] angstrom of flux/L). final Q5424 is -0.05 mag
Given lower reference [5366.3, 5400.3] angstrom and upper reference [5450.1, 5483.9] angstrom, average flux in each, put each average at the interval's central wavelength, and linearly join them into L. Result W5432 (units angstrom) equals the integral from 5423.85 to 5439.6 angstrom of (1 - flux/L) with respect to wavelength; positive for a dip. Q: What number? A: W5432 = -0.5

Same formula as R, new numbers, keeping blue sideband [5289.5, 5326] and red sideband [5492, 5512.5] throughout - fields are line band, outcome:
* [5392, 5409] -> 0.59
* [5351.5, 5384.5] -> -0.91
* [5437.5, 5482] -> -0.17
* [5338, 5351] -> 0.25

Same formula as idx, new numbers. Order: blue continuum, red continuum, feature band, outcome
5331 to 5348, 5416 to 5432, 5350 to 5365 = -0.6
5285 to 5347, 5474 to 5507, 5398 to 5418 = 0.3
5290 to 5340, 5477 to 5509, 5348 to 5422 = -0.8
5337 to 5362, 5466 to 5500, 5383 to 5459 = -0.2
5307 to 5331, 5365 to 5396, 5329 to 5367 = -1.0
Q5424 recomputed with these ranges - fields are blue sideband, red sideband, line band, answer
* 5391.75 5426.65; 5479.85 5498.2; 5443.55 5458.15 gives -0.04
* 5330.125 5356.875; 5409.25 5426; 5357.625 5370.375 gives 0.02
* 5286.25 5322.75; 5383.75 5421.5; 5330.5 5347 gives -0.01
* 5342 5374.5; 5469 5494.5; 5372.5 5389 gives -0.01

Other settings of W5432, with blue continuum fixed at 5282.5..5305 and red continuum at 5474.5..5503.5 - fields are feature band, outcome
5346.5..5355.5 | -0.6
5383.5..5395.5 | 0.0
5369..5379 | -0.2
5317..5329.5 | 0.3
